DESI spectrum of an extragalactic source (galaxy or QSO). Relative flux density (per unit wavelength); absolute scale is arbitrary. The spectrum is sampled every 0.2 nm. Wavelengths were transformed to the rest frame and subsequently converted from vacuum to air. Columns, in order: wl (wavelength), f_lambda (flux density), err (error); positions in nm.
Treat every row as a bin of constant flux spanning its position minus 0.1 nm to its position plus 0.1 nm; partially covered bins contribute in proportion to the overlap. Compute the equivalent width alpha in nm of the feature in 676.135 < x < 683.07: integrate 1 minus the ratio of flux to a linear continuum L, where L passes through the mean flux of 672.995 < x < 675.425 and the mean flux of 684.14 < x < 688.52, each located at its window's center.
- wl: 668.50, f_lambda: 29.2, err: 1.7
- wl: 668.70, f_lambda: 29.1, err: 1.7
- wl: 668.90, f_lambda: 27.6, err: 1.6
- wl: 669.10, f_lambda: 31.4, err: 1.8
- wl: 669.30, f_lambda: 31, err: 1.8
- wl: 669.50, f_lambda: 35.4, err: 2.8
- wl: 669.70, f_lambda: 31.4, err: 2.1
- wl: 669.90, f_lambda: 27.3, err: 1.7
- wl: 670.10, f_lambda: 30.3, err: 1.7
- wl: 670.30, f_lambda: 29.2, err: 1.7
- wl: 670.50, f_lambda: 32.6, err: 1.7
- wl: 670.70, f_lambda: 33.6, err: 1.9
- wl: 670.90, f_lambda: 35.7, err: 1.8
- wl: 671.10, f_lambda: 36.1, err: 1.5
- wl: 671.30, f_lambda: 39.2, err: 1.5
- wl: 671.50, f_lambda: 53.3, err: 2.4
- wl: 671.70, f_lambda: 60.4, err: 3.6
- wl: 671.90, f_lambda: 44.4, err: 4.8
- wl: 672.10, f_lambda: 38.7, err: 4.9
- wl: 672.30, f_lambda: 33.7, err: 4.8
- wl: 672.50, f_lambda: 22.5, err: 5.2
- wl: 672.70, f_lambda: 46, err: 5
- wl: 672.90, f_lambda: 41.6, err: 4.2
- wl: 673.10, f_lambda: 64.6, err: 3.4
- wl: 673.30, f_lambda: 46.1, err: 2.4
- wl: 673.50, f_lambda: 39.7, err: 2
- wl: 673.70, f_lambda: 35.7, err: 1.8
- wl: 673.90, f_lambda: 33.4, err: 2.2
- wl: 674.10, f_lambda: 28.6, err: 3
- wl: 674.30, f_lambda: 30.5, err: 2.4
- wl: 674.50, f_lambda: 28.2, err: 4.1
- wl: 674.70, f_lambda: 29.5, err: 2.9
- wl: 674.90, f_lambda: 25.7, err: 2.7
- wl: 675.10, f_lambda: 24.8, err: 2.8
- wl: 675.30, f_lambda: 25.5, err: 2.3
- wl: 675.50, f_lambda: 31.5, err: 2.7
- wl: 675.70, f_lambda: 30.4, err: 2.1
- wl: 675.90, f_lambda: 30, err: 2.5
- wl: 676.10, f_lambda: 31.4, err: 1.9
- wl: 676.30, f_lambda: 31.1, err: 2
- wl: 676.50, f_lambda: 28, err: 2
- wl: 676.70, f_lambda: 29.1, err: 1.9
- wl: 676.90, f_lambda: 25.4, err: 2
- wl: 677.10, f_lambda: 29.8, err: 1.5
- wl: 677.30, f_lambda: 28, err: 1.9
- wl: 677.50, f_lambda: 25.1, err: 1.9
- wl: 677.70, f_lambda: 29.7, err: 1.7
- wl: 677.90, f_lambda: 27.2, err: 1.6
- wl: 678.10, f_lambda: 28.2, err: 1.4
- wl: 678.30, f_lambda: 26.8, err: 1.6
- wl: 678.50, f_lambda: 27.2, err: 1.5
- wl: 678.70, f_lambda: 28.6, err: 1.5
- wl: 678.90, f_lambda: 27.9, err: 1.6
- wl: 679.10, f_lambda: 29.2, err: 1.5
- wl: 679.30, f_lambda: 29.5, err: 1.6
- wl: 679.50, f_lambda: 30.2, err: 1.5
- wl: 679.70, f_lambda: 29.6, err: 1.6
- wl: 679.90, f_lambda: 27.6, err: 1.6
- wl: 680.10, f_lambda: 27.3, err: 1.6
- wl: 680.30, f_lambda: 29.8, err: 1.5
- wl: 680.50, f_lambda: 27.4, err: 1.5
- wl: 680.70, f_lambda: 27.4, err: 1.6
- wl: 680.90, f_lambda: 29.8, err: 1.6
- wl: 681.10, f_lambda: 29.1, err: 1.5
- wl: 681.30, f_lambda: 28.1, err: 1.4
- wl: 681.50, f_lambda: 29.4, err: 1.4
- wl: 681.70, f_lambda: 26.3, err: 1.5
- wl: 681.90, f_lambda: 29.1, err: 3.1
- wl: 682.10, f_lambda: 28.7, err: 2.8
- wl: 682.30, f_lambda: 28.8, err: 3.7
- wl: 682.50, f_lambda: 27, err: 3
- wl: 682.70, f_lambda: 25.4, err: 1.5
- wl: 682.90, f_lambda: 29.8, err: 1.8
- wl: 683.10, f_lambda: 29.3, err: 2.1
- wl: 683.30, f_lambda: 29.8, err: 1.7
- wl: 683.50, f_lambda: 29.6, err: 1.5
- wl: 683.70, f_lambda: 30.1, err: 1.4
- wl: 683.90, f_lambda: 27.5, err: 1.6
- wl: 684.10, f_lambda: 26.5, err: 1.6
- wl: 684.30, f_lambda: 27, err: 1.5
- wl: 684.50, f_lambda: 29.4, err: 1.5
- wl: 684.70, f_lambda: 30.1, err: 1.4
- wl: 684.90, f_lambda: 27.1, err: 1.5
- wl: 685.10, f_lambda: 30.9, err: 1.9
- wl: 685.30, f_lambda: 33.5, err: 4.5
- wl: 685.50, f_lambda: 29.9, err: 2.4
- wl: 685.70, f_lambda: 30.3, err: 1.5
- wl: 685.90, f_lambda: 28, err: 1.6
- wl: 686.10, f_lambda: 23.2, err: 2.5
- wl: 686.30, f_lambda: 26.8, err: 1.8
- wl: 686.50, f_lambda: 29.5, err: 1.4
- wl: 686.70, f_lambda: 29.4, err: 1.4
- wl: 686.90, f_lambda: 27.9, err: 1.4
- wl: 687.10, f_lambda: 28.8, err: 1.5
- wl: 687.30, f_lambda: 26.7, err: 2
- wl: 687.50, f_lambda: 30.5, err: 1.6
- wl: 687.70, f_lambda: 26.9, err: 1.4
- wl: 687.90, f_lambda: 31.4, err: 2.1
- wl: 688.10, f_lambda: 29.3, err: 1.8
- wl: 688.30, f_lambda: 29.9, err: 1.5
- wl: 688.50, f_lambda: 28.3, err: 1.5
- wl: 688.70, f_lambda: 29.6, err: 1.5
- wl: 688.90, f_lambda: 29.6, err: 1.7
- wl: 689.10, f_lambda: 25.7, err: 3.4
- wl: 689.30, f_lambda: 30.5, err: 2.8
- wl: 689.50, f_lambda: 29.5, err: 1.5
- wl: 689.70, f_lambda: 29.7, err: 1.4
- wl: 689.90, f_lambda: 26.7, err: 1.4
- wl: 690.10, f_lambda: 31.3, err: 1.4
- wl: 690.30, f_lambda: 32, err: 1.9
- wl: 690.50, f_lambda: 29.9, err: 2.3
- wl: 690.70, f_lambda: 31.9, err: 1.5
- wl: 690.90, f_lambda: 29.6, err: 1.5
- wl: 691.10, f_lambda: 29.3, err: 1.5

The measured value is 0.77 nm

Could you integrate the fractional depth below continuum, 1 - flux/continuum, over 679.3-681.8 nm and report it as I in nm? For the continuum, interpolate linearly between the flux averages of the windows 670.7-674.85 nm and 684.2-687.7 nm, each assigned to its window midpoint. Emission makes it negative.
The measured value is 0.34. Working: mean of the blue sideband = 39.1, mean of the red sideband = 28.7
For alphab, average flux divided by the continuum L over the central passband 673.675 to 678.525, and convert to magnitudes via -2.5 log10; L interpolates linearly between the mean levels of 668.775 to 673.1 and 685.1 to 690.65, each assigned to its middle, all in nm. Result 0.20 mag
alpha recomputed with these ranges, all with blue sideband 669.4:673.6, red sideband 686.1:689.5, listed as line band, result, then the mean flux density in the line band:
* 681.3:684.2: 0.32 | 28.4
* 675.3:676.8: 0.26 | 29.9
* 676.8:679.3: 0.51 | 27.8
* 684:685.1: 0.09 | 28.3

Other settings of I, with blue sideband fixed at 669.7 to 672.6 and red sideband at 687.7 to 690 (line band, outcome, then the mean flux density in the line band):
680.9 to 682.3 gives 0.16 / 28.6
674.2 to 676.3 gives 0.37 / 28.9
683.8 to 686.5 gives 0.19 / 28.5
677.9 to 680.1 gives 0.33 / 28.4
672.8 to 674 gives -0.26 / 43.5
